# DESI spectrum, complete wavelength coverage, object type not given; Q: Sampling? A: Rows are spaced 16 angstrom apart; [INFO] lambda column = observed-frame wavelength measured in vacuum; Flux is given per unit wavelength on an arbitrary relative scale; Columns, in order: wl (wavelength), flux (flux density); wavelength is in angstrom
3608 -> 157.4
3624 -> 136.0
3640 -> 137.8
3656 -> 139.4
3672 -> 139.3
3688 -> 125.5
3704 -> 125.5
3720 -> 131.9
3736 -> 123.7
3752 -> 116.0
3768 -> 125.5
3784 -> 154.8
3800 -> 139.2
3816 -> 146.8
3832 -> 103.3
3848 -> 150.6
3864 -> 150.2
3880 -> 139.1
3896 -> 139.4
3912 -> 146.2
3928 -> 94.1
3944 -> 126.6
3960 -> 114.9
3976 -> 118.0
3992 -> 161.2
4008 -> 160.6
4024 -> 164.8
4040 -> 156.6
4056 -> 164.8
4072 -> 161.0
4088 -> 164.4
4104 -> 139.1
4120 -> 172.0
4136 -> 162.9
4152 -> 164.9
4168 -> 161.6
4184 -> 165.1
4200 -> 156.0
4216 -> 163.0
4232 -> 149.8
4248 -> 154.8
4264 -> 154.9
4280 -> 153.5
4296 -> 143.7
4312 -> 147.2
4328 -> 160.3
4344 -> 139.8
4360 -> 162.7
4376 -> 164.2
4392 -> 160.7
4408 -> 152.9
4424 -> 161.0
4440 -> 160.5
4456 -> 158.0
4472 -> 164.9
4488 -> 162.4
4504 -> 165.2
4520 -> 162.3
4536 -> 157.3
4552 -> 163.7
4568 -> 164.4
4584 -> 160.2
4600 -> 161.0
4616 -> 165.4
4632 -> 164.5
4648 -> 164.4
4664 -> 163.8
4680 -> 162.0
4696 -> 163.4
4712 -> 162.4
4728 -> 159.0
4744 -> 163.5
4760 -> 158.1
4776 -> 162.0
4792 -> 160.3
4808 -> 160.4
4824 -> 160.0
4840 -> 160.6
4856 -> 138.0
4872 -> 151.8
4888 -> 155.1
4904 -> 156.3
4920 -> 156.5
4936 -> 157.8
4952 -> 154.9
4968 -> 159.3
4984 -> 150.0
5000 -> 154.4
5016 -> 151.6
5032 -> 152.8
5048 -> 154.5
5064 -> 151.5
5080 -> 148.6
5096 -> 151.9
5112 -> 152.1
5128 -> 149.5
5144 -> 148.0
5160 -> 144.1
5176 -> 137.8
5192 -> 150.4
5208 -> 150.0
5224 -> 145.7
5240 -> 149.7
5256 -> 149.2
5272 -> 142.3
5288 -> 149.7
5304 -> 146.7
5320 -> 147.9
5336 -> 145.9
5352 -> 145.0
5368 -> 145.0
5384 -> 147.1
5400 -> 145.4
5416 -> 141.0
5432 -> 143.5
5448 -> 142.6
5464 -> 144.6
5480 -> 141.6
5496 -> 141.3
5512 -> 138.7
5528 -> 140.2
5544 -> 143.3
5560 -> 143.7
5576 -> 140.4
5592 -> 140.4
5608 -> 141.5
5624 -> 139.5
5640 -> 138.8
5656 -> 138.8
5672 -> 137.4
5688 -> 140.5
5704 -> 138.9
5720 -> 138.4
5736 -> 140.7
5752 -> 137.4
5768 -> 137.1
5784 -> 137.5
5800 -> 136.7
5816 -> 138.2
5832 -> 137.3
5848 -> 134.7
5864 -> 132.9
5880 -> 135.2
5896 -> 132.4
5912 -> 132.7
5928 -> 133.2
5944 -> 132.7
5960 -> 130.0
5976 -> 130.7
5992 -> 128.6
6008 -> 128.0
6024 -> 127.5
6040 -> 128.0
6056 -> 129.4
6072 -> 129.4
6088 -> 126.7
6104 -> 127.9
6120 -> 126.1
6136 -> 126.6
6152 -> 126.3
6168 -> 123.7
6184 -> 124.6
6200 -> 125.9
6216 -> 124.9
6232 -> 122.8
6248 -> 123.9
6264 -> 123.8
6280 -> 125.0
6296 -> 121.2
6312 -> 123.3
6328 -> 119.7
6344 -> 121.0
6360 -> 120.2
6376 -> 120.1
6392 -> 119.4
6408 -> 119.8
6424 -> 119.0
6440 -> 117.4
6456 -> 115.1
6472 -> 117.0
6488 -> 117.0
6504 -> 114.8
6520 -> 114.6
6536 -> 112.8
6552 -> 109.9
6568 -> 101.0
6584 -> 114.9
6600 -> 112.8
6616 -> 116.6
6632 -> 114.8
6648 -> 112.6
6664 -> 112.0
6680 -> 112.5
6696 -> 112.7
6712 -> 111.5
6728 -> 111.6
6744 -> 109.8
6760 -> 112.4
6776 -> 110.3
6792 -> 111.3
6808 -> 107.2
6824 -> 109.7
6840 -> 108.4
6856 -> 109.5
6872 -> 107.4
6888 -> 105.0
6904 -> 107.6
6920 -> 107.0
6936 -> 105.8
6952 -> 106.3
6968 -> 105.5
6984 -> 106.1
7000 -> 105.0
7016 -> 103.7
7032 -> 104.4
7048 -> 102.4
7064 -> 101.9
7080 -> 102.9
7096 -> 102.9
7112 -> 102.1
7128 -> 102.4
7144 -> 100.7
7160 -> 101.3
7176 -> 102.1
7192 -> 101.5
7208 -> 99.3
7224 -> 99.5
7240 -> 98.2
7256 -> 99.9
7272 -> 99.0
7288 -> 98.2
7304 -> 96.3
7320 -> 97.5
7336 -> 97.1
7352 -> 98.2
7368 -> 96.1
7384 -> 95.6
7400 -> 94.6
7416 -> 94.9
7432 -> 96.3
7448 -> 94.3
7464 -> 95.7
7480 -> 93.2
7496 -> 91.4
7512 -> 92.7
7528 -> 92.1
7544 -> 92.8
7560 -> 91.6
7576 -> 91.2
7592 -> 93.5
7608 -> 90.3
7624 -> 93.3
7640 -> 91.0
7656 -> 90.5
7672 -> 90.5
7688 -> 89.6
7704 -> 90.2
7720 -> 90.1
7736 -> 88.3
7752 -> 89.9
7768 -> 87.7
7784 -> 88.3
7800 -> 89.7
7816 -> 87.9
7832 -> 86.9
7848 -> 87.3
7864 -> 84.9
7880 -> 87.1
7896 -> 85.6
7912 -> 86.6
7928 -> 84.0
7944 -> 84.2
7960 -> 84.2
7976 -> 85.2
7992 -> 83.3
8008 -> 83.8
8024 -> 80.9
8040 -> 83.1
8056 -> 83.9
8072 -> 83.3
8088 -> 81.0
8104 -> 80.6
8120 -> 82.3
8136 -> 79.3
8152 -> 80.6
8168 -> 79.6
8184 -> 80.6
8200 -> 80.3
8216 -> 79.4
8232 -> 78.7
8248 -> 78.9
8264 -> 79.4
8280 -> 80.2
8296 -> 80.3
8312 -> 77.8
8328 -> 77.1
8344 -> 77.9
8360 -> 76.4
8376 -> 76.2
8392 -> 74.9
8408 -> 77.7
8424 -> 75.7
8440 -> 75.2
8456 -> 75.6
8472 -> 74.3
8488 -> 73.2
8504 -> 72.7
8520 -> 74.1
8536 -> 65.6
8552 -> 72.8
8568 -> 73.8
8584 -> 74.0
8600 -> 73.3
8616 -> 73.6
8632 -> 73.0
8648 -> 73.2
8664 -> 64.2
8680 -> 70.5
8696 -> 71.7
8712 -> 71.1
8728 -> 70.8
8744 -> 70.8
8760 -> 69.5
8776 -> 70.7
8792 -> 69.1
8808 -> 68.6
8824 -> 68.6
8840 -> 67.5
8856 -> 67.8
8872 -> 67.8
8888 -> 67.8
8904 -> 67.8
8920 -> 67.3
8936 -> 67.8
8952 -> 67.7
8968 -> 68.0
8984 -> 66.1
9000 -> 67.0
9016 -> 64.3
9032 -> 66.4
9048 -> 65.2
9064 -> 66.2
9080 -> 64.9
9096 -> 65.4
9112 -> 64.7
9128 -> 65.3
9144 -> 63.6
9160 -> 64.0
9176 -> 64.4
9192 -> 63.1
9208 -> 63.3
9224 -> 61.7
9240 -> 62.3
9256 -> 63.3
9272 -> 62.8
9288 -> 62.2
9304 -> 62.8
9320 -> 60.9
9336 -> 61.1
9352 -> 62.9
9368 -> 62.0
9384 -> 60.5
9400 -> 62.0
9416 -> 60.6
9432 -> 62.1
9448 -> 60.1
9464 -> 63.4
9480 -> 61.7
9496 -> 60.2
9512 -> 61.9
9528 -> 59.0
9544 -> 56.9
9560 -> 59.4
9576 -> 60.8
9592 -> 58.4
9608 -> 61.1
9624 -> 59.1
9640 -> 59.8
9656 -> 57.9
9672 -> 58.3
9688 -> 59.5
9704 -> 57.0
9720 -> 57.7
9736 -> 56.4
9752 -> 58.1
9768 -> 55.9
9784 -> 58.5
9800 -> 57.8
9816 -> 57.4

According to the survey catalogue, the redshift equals 0.000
